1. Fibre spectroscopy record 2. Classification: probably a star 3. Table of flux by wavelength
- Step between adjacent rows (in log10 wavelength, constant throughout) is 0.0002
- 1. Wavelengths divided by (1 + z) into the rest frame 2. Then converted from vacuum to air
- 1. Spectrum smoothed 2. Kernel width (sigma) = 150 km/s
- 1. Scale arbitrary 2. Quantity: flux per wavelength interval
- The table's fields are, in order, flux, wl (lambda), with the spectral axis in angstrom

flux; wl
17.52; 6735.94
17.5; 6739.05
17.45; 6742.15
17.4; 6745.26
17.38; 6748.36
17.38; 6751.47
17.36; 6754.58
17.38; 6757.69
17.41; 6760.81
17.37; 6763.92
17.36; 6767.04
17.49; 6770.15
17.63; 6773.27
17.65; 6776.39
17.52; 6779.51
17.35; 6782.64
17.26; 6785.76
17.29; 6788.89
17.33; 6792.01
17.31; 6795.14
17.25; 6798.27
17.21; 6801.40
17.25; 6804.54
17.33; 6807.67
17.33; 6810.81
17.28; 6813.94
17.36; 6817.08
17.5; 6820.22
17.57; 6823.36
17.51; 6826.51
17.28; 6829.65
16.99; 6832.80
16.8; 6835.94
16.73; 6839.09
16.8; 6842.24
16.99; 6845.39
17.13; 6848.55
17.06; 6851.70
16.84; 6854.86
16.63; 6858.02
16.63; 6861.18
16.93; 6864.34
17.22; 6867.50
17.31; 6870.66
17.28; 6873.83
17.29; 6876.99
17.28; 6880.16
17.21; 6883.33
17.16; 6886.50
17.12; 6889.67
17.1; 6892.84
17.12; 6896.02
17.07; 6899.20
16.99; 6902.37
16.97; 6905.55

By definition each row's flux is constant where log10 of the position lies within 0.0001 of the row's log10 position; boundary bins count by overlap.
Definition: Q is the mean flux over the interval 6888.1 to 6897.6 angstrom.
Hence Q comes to 17.1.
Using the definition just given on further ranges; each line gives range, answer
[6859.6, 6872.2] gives 17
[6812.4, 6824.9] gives 17.4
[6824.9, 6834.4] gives 17.3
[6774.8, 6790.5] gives 17.4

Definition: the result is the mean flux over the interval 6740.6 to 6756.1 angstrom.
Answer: 17.4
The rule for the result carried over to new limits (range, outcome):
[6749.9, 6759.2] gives 17.4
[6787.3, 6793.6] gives 17.3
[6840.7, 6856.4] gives 17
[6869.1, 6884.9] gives 17.3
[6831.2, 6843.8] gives 16.8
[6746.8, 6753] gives 17.4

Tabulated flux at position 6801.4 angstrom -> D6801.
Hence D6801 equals 17.21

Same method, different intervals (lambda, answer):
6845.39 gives 16.99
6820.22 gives 17.5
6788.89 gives 17.29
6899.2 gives 17.07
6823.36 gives 17.57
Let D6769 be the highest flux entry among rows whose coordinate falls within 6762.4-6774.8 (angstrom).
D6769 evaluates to 17.63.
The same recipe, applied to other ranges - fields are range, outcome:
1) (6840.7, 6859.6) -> 17.13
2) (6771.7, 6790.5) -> 17.65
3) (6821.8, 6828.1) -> 17.57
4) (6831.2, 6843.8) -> 16.99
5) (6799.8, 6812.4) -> 17.33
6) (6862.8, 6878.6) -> 17.31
